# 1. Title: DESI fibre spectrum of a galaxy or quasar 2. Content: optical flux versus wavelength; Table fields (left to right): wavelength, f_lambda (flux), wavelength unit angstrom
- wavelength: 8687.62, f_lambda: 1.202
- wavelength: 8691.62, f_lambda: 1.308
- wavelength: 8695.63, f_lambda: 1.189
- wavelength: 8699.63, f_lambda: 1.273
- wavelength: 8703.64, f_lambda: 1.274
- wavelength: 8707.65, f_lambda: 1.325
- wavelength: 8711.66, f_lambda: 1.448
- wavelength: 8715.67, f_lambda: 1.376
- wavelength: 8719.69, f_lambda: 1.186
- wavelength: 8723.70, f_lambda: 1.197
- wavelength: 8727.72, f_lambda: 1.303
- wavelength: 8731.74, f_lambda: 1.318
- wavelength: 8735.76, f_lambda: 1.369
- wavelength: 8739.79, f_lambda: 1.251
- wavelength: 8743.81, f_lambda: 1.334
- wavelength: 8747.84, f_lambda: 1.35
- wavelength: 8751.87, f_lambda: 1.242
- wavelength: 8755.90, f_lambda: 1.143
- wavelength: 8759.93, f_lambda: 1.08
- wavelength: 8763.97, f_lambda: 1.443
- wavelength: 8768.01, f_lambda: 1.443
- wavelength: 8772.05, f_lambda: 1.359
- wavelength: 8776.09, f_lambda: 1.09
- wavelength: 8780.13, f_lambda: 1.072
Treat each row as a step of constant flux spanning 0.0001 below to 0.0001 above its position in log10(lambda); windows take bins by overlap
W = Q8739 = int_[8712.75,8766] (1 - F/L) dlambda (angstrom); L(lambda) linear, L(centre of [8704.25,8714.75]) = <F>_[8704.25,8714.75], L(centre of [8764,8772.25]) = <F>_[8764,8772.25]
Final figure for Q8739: 4.4 angstrom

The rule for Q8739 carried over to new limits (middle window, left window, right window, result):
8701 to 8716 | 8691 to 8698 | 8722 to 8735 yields -1.1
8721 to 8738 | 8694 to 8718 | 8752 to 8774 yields 0.2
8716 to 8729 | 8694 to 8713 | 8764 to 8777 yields 0.7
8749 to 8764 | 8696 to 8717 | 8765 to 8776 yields 1.6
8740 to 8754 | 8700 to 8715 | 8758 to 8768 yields 0.1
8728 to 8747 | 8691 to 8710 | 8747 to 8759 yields -1.3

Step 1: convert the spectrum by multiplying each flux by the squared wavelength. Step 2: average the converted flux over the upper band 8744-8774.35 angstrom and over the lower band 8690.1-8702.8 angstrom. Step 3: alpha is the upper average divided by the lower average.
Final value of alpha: 1.0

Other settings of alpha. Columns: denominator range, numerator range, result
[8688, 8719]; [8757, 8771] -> 1.02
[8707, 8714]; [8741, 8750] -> 0.96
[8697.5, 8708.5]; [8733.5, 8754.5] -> 1.02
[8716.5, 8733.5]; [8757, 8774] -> 1.06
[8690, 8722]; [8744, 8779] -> 0.99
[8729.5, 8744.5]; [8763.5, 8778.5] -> 1.01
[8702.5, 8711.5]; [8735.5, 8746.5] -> 0.99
